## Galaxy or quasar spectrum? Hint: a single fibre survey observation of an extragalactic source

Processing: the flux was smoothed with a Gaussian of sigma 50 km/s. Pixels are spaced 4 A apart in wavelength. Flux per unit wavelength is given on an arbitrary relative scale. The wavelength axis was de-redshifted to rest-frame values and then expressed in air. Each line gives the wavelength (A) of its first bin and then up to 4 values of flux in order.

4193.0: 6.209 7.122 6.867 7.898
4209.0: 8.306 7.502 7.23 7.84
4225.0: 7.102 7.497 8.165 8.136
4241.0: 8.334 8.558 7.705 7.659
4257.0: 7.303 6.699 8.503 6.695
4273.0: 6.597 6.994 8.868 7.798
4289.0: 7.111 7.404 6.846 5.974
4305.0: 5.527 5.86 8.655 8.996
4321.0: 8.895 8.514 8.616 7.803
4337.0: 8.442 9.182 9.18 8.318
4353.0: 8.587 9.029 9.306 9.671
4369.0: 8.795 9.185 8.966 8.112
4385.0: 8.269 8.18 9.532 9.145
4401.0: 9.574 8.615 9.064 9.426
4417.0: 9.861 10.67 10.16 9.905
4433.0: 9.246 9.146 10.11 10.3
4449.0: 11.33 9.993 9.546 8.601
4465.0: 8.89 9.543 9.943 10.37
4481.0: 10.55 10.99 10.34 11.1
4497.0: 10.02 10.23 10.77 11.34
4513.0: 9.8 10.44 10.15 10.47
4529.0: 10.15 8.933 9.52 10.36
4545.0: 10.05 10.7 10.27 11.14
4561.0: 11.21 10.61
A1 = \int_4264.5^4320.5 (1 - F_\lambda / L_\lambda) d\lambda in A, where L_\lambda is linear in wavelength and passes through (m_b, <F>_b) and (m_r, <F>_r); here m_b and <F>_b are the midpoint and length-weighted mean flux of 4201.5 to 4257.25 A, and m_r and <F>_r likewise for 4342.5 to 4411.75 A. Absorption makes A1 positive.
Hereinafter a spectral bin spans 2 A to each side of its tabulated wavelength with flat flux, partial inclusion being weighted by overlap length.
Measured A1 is 6.7 A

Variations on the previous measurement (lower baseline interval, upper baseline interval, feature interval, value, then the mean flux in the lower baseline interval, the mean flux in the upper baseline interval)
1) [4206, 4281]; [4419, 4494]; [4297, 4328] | 3.5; 7.64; 10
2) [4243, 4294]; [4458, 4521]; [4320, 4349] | -1.1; 7.53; 10.2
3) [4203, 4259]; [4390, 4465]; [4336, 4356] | 0.2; 7.8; 9.64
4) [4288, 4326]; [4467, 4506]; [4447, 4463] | 0.0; 7.36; 10.4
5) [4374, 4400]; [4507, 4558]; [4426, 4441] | -0.6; 8.75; 10.2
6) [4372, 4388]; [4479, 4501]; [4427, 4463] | -0.2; 8.57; 10.6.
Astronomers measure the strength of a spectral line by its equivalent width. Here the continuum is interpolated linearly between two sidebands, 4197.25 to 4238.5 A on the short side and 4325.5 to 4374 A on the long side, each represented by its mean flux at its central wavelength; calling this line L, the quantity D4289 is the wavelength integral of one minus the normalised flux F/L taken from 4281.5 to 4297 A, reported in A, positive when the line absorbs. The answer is 1.4 A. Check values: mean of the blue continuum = 7.63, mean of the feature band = 7.5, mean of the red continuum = 8.83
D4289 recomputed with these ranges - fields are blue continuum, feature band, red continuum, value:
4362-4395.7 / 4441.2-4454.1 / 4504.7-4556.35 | -1.4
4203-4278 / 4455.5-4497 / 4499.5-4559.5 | -0.8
